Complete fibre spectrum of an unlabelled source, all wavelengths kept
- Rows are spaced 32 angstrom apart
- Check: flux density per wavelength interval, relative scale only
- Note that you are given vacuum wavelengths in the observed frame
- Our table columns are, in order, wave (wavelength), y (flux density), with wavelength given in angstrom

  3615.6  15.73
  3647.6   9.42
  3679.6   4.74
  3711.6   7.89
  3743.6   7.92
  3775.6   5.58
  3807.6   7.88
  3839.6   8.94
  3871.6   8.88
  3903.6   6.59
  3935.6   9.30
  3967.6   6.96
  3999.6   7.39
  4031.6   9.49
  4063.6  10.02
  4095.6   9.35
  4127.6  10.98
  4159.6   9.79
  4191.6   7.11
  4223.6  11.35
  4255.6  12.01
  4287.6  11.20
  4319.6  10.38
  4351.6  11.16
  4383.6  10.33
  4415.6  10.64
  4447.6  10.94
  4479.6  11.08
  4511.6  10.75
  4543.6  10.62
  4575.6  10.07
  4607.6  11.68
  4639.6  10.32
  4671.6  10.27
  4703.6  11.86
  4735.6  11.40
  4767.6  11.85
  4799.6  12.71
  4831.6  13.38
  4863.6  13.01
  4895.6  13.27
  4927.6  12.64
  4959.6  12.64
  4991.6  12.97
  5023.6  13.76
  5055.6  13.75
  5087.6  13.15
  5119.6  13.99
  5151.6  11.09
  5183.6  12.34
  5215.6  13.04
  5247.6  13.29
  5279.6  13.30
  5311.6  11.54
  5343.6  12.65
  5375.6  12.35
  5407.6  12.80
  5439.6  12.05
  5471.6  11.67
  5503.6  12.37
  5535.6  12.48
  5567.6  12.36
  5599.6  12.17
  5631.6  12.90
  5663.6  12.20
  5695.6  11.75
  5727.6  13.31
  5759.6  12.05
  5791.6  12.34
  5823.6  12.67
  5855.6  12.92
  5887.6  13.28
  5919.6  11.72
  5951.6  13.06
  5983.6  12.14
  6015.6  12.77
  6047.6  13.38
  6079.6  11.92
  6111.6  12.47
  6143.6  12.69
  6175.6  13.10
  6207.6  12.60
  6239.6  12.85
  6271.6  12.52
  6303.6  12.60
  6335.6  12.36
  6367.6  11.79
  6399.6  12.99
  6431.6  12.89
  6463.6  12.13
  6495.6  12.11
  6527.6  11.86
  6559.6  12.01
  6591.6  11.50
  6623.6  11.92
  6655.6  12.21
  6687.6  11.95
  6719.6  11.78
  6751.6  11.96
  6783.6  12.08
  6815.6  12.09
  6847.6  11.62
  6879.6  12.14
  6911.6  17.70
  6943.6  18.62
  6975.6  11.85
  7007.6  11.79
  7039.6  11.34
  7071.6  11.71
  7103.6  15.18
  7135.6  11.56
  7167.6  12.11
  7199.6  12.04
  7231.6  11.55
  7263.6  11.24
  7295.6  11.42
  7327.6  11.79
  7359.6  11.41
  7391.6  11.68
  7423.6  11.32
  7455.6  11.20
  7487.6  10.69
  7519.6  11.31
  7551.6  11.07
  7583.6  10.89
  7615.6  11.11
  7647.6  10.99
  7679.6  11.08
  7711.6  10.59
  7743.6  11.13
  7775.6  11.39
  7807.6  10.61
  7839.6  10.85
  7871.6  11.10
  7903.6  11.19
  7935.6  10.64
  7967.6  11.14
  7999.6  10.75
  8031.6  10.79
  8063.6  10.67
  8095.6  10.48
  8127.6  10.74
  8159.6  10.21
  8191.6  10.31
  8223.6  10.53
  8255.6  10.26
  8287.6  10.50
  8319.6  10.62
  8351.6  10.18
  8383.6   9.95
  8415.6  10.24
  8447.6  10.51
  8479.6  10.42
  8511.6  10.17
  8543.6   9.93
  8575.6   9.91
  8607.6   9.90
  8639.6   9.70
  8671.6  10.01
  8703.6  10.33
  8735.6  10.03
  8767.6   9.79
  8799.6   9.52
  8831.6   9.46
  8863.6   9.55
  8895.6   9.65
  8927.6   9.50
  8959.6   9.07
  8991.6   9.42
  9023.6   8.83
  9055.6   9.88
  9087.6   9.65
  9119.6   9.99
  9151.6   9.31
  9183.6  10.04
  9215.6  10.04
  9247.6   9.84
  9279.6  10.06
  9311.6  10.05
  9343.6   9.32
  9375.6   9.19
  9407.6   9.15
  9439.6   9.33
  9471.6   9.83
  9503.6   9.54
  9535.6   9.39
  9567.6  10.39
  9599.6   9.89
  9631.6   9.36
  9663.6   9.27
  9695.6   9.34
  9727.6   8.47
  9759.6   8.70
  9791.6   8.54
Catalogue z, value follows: 0.055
